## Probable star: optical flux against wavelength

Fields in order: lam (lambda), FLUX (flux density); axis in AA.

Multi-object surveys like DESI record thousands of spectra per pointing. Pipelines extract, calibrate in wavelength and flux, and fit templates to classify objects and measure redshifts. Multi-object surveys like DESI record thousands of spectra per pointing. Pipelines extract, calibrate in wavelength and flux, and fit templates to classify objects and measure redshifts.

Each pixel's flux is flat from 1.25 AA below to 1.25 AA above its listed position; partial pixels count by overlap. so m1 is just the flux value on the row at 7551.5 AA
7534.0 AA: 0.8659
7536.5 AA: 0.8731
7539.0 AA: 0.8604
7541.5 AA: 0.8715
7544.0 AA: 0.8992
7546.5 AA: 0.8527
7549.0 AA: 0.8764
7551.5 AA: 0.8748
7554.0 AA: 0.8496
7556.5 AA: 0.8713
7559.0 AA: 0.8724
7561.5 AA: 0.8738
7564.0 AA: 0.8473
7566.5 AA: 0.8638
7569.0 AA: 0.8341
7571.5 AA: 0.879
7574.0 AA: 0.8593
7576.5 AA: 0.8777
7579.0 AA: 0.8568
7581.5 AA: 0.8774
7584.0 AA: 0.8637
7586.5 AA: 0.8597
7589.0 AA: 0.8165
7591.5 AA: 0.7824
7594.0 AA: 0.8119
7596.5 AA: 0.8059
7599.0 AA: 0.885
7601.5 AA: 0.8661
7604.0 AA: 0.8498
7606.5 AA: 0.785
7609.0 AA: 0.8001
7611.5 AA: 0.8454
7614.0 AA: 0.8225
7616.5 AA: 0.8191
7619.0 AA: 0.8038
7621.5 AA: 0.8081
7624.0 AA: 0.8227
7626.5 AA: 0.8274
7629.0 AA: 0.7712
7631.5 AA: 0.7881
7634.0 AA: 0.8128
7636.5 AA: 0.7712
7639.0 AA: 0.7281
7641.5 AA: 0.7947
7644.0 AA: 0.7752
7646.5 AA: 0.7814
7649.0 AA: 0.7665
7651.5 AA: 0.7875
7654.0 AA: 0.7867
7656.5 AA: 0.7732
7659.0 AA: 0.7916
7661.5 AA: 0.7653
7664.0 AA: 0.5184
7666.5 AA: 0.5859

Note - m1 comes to 0.8748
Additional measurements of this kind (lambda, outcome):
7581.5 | 0.8774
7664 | 0.5184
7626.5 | 0.8274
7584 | 0.8637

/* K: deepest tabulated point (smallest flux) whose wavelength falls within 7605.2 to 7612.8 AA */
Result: 0.785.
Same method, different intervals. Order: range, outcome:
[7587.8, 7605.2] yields 0.7824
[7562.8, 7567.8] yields 0.8473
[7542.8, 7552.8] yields 0.8527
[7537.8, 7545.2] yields 0.8604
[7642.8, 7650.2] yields 0.7665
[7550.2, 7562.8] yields 0.8496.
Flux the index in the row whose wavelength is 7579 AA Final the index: 0.8568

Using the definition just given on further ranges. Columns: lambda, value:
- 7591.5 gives 0.7824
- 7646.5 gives 0.7814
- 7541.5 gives 0.8715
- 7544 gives 0.8992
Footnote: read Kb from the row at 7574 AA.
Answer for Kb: 0.8593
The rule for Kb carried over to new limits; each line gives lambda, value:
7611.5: 0.8454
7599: 0.885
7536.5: 0.8731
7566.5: 0.8638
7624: 0.8227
